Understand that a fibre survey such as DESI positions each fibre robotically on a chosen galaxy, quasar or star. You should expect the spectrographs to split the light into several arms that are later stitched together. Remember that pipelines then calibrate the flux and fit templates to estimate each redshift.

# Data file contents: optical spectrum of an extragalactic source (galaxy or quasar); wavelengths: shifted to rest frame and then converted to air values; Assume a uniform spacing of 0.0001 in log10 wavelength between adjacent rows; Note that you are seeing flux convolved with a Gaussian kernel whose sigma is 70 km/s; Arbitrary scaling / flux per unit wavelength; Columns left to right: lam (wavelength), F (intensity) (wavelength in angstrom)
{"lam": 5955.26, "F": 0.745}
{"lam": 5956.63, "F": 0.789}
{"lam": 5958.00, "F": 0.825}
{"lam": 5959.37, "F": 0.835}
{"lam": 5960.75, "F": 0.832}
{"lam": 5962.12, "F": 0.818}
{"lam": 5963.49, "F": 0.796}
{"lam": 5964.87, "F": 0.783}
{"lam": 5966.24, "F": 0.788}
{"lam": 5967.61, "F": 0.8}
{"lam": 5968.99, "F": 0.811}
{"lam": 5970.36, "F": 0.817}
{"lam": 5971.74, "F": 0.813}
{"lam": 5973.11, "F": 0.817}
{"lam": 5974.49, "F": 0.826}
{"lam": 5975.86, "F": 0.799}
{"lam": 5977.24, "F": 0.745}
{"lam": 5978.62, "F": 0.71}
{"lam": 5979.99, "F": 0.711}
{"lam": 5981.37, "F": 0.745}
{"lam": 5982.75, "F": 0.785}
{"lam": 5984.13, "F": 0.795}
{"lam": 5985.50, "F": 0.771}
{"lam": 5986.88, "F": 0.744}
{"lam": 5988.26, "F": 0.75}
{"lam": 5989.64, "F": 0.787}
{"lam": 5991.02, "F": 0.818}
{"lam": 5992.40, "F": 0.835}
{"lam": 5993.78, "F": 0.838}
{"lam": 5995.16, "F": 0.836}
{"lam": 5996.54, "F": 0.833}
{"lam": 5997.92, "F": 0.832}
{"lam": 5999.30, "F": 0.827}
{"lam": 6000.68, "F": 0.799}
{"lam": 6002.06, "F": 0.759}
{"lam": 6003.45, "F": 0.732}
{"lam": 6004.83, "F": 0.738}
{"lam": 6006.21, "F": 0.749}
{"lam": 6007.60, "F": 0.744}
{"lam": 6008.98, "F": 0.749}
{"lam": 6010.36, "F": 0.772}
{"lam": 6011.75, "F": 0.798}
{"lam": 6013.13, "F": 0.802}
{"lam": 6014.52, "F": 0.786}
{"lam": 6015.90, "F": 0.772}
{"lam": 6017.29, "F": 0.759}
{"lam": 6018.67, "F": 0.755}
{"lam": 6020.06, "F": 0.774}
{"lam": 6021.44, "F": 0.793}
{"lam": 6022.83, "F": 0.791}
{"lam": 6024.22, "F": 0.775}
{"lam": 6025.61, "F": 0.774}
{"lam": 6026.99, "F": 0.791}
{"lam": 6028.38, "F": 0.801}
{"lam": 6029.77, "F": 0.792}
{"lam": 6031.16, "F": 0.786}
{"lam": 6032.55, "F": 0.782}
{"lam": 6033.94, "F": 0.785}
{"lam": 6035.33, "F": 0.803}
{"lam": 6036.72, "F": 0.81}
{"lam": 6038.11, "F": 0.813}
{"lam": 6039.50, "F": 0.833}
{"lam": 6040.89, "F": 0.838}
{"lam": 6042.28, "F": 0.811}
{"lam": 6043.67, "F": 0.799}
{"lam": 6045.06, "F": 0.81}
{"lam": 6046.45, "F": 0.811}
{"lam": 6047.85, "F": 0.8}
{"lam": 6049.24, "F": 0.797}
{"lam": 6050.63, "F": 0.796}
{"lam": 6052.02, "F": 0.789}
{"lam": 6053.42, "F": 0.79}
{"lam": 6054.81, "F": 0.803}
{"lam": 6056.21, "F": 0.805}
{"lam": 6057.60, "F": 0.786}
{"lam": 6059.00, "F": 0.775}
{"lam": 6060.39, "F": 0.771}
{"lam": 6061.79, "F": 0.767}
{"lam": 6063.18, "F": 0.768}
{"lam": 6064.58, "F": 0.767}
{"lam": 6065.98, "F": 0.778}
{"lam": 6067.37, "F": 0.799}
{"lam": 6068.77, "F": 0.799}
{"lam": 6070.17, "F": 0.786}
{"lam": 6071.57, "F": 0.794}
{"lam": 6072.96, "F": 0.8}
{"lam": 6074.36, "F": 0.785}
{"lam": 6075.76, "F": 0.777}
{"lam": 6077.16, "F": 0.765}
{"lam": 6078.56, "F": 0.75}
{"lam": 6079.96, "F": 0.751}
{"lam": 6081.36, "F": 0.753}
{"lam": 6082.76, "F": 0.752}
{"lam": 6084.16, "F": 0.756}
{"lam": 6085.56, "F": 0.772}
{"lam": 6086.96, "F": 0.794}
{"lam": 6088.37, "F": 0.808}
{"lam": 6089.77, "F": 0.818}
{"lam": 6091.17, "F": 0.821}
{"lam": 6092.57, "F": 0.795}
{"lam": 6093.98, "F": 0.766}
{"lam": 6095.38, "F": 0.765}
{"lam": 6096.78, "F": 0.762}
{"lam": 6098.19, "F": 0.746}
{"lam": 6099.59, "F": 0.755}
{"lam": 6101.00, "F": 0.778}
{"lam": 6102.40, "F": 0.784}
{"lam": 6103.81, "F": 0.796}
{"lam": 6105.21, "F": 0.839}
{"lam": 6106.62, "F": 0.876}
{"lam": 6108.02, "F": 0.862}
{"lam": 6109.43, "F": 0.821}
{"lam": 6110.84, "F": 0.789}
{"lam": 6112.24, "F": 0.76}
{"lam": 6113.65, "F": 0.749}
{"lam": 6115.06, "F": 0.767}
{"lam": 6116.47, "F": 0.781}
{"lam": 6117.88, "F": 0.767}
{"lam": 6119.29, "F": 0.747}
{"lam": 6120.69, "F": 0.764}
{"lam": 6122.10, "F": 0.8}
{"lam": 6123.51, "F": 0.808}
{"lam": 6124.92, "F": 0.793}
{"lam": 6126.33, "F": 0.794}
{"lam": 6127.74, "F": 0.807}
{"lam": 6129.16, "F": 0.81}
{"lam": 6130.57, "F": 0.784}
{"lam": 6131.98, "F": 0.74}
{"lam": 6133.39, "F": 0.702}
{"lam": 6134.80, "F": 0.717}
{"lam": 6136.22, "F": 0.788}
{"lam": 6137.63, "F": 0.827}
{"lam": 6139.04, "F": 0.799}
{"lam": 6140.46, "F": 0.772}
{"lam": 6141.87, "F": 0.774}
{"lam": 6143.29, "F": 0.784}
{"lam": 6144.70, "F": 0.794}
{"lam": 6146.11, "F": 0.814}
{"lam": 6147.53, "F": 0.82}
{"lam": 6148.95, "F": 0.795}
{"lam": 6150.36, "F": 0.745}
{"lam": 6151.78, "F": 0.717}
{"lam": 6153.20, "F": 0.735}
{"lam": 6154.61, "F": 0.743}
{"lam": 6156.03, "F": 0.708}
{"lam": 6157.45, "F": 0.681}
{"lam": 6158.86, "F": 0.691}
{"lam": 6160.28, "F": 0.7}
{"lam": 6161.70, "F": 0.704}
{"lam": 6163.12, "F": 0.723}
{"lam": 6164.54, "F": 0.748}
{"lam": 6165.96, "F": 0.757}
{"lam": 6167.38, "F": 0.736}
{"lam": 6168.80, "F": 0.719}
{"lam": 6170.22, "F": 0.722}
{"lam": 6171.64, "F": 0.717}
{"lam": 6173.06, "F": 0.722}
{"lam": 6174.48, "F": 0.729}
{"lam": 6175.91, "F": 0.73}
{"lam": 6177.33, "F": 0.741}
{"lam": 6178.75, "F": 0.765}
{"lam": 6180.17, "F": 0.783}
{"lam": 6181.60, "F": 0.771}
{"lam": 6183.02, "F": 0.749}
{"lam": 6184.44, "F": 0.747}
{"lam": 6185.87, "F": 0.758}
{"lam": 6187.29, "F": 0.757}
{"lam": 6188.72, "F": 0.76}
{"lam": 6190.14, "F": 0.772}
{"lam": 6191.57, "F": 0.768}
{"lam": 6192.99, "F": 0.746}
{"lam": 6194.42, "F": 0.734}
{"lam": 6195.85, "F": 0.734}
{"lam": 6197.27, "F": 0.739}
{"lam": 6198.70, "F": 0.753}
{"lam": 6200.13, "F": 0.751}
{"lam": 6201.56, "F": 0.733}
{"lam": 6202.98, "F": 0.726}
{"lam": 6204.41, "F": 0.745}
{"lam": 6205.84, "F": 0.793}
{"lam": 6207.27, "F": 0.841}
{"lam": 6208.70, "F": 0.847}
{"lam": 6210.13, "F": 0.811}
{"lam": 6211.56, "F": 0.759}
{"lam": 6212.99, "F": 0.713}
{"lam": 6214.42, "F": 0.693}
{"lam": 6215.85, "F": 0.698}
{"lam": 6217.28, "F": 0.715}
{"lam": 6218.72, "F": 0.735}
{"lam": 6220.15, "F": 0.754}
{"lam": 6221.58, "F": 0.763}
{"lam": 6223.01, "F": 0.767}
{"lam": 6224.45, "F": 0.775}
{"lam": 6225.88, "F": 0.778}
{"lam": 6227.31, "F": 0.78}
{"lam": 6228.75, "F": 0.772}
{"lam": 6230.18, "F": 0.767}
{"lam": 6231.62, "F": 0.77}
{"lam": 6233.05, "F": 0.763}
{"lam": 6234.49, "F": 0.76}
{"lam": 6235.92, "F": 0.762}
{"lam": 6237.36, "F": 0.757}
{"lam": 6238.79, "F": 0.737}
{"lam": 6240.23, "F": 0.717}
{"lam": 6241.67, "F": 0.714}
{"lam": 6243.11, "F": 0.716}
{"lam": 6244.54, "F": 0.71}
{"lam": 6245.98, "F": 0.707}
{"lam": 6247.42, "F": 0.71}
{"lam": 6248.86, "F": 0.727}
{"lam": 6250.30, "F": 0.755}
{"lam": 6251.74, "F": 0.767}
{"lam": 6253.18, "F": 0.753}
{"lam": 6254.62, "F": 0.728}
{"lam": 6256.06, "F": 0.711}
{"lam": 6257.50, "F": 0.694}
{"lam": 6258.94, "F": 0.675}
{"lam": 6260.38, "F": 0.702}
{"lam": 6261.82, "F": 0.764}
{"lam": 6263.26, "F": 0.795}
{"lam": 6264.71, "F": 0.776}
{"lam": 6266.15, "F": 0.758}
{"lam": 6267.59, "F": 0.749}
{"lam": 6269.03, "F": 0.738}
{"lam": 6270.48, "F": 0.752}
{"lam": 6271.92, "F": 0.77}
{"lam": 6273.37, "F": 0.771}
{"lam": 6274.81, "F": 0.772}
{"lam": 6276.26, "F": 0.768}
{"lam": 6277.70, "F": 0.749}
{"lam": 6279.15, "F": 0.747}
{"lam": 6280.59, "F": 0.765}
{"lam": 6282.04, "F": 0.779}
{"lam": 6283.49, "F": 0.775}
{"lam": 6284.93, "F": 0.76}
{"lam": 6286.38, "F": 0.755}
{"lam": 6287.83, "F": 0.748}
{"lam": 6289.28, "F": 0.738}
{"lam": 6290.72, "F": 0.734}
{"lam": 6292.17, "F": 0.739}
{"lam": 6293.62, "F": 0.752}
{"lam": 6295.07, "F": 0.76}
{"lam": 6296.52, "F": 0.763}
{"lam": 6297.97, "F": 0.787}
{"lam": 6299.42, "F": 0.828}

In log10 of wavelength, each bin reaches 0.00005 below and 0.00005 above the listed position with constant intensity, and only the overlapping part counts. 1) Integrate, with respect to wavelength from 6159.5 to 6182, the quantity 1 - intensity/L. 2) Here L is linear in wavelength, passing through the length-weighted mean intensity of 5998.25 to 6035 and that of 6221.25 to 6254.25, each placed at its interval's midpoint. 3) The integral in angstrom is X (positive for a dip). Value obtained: 0.7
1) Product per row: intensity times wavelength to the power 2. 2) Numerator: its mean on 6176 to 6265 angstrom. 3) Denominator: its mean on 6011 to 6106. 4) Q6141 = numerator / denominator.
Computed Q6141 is 1.0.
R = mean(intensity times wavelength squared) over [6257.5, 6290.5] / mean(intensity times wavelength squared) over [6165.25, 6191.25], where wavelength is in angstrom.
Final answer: 1.04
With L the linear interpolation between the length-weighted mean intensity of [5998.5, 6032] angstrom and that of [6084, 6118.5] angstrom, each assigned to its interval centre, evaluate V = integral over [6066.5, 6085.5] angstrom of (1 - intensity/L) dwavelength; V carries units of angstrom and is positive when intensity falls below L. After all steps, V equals 0.3 angstrom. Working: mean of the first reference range 0.776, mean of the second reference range 0.79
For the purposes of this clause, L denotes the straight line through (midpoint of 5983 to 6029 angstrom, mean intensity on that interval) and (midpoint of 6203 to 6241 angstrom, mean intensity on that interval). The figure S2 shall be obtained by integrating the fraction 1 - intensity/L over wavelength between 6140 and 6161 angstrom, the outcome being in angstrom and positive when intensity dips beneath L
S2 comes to 0.5 angstrom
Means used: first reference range 0.784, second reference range 0.76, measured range 0.751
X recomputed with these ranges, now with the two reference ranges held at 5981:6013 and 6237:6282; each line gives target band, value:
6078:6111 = -0.8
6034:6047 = -0.6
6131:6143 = -0.1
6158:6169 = 0.5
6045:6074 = -0.6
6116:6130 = -0.4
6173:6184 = 0.1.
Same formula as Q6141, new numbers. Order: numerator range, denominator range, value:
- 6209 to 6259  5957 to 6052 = 1.01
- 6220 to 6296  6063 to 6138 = 1.01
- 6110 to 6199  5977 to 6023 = 1.02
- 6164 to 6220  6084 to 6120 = 0.98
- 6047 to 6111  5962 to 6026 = 1.03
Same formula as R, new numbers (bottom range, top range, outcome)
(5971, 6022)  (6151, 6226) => 1.01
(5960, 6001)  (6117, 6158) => 1.02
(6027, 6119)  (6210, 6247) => 0.99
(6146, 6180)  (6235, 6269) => 1.03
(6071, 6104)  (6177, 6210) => 1.02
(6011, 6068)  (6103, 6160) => 1.01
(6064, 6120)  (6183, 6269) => 1.00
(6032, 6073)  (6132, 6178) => 0.97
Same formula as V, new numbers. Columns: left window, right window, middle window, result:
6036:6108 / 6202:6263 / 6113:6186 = 1.2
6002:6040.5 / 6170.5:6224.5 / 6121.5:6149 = -0.9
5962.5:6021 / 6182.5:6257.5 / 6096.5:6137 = -0.9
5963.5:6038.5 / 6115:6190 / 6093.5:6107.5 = -0.4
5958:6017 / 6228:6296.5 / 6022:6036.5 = -0.1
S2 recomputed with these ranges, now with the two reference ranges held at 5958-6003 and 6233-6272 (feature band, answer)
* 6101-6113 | -0.70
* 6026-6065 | -0.71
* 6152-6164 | 0.73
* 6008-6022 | 0.23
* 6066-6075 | -0.19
